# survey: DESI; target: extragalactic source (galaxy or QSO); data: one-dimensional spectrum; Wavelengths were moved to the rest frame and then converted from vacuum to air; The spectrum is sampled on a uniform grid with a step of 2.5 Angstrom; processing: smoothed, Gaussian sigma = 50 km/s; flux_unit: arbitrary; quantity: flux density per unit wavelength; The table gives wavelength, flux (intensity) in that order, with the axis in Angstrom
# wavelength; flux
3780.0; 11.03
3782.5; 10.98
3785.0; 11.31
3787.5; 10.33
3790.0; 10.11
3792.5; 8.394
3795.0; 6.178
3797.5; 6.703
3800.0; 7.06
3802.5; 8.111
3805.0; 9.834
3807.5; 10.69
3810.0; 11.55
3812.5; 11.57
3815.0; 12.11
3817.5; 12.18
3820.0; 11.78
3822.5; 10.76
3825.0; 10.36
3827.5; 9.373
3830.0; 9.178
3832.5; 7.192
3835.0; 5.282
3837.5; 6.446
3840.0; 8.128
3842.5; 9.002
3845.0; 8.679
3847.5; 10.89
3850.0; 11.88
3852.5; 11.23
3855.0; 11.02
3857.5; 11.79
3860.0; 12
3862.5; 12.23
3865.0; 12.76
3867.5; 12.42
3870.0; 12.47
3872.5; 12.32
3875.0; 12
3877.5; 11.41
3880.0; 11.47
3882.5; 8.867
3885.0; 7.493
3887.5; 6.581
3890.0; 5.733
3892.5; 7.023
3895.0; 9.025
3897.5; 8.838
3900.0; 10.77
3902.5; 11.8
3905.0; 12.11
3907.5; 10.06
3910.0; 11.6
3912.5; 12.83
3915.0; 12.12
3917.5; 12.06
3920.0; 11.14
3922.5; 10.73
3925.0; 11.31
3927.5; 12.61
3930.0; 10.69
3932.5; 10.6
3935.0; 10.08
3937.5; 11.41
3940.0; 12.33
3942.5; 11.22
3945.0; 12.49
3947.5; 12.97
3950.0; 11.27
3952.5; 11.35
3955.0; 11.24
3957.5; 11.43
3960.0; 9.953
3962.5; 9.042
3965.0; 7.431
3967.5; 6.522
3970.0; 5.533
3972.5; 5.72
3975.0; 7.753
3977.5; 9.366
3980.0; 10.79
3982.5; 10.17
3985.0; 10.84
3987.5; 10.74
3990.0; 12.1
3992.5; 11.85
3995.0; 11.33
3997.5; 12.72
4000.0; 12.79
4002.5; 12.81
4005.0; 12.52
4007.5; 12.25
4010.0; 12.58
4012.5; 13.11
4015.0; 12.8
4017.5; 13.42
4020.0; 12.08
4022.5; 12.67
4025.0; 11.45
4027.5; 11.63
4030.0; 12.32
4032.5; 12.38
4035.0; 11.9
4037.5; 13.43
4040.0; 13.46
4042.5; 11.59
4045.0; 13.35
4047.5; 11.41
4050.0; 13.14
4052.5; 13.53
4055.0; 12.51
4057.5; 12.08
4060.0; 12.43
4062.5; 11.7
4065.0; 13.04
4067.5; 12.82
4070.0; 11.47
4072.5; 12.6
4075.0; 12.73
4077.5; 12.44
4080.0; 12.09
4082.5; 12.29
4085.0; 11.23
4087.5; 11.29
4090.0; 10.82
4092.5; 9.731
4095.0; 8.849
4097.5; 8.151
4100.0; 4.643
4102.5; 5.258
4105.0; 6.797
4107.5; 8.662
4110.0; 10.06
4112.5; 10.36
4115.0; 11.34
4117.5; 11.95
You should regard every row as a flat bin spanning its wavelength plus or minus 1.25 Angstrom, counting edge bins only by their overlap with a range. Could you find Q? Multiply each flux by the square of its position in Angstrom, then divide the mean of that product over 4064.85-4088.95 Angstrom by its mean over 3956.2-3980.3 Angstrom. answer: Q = 1.6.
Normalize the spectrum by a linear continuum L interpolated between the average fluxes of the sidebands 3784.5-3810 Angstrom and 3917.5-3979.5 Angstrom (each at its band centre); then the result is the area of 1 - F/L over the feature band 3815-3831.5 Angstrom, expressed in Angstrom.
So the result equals -2.7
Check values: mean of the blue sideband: 8.93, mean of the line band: 10.7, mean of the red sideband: 10.2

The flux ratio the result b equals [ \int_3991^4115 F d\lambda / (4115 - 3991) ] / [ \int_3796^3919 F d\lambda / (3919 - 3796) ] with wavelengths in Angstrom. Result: 1.14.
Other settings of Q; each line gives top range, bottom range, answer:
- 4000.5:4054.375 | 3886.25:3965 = 1.24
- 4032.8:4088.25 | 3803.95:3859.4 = 1.38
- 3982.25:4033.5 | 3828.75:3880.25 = 1.26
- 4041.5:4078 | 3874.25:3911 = 1.41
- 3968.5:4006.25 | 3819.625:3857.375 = 1.20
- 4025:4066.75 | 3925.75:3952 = 1.14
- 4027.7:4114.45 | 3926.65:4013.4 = 1.09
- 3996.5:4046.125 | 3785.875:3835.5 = 1.47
